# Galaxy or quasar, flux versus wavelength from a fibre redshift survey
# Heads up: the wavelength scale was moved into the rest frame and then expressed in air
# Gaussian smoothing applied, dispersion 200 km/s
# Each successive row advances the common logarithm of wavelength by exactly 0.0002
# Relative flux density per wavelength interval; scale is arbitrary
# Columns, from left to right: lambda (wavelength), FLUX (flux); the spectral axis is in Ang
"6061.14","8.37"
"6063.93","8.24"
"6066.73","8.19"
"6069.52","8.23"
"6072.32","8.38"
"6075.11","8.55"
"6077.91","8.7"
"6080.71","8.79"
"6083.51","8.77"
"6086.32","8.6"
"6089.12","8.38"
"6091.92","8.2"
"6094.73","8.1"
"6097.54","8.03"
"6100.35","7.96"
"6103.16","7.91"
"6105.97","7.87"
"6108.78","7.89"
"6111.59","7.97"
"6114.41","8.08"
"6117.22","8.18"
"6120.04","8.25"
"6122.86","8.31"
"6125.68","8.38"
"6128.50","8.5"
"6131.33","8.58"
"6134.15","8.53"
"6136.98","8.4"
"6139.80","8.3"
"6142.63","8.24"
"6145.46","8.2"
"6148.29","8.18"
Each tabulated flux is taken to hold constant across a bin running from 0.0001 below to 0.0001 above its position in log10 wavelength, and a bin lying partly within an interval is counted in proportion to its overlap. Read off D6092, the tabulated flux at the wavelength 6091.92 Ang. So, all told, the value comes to 8.2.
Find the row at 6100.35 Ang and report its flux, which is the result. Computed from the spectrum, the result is 7.96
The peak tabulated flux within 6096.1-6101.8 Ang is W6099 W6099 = 8.03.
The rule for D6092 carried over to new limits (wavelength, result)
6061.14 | 8.37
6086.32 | 8.6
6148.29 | 8.18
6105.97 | 7.87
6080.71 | 8.79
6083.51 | 8.77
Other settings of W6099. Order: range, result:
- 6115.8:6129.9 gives 8.5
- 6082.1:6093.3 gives 8.77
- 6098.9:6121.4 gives 8.25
